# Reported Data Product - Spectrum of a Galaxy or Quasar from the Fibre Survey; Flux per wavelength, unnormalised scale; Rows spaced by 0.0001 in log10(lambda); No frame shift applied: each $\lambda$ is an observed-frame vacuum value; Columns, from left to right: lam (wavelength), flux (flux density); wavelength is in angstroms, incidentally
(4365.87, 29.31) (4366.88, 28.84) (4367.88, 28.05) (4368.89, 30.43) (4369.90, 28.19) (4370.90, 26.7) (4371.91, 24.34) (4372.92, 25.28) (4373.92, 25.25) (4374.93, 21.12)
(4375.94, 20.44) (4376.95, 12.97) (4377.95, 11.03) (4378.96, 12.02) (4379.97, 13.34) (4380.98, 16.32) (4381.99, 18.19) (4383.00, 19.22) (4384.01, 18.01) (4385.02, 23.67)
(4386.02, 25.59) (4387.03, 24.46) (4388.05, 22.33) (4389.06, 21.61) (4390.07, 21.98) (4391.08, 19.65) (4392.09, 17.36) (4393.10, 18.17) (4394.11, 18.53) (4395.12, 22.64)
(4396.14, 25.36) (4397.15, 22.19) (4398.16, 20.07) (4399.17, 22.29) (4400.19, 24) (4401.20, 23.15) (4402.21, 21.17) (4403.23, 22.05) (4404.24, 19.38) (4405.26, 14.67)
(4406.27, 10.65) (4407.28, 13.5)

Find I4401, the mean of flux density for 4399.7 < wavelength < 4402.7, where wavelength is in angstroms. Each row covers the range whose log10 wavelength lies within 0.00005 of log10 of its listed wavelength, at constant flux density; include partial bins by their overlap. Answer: 22.8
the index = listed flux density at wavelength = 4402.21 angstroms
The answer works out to 21.17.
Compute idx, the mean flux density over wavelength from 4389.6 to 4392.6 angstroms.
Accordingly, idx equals 19.7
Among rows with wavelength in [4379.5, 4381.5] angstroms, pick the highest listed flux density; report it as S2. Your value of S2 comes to 16.32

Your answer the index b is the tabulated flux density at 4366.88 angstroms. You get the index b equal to 28.84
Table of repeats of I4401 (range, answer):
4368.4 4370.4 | 29.3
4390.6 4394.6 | 18.4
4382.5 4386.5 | 21.6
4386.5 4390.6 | 22.6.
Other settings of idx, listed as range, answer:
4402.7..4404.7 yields 20.7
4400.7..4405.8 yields 20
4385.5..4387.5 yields 25.1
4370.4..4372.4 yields 25.5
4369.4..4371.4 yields 27.5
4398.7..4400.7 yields 23.1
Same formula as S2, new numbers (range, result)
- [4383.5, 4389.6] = 25.59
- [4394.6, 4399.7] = 25.36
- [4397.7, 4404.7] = 24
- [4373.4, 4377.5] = 25.25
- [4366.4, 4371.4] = 30.43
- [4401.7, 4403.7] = 22.05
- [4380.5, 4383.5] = 19.22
